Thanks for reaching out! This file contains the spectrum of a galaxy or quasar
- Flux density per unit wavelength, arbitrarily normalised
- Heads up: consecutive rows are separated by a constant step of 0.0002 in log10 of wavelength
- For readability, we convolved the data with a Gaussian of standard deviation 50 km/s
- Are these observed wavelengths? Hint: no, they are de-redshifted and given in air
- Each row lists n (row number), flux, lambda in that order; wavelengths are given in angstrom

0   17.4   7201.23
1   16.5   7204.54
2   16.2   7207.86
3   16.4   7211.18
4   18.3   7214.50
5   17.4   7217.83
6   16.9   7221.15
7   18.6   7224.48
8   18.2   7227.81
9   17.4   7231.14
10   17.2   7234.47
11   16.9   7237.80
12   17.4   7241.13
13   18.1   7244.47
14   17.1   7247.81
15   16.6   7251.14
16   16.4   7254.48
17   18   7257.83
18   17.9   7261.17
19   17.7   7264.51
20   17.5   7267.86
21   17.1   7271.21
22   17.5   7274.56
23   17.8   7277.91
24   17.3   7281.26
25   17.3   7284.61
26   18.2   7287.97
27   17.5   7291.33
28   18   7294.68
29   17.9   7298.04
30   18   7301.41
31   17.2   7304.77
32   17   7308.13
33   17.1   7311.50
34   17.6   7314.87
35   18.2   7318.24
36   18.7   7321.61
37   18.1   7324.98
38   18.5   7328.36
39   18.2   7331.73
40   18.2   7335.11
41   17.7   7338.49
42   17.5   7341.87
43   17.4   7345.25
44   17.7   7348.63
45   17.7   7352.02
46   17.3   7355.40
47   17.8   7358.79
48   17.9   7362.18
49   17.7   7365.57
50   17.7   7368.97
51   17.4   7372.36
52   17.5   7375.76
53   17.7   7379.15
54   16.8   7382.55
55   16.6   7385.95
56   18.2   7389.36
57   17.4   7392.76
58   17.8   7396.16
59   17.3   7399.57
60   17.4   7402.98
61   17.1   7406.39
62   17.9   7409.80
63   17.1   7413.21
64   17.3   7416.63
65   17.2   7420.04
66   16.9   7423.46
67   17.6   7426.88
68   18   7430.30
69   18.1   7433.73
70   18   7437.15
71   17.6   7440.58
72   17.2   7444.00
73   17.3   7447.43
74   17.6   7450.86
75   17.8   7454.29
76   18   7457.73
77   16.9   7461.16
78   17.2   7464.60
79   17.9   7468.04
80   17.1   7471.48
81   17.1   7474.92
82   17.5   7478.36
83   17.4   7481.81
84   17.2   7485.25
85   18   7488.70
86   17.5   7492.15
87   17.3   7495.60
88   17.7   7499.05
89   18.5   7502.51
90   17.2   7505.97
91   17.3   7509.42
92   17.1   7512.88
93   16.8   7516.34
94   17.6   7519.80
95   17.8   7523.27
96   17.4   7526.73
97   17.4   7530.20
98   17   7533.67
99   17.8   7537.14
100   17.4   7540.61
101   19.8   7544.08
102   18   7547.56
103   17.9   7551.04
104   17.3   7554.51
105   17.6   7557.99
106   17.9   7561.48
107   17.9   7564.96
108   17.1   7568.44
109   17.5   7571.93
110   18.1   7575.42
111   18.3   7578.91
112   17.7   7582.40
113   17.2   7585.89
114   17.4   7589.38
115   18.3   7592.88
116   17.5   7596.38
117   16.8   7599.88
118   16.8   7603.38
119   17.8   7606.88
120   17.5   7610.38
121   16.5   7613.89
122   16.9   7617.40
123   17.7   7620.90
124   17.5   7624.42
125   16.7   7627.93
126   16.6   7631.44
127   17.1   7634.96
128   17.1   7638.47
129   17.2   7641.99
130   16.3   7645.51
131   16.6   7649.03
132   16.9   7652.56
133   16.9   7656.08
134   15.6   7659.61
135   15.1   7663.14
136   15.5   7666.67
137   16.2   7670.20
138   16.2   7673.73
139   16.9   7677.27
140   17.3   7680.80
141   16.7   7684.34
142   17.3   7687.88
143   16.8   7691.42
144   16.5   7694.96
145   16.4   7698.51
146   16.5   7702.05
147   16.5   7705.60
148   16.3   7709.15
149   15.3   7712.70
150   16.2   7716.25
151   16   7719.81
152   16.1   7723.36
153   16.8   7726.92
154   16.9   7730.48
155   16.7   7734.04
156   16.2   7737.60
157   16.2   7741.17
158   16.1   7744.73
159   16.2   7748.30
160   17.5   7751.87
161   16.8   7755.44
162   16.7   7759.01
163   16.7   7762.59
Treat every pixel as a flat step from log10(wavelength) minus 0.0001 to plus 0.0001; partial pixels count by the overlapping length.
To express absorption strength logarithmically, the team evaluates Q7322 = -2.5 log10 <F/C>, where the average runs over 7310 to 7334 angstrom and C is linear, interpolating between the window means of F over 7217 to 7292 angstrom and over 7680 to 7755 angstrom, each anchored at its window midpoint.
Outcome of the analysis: -0.04 mag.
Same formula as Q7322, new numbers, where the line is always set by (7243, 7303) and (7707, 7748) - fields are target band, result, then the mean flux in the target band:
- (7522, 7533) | -0.041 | 17.5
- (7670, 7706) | -0.021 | 16.7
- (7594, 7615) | -0.038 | 17.2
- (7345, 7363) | -0.020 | 17.6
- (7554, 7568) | -0.058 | 17.7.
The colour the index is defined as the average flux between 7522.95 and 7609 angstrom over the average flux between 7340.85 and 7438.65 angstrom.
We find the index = 1.01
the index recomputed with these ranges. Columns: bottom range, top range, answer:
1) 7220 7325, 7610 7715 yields 0.95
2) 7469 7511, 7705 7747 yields 0.93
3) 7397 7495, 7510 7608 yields 1.01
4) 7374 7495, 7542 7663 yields 0.99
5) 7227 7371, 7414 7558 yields 1.00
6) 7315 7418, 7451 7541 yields 0.99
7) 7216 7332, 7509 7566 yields 1.00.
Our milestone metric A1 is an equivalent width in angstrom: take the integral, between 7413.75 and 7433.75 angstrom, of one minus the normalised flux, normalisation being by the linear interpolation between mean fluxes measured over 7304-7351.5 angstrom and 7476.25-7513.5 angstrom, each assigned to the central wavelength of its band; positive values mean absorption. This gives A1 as 0.23 angstrom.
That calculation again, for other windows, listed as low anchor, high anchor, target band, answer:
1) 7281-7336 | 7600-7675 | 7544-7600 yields -2.7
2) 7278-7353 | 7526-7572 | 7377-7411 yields 0.7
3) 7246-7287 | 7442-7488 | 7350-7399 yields -0.4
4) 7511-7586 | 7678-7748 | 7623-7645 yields 0.1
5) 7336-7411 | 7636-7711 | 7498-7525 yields -0.7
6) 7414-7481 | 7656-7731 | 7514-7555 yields -1.5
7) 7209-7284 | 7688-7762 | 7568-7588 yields -1.1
